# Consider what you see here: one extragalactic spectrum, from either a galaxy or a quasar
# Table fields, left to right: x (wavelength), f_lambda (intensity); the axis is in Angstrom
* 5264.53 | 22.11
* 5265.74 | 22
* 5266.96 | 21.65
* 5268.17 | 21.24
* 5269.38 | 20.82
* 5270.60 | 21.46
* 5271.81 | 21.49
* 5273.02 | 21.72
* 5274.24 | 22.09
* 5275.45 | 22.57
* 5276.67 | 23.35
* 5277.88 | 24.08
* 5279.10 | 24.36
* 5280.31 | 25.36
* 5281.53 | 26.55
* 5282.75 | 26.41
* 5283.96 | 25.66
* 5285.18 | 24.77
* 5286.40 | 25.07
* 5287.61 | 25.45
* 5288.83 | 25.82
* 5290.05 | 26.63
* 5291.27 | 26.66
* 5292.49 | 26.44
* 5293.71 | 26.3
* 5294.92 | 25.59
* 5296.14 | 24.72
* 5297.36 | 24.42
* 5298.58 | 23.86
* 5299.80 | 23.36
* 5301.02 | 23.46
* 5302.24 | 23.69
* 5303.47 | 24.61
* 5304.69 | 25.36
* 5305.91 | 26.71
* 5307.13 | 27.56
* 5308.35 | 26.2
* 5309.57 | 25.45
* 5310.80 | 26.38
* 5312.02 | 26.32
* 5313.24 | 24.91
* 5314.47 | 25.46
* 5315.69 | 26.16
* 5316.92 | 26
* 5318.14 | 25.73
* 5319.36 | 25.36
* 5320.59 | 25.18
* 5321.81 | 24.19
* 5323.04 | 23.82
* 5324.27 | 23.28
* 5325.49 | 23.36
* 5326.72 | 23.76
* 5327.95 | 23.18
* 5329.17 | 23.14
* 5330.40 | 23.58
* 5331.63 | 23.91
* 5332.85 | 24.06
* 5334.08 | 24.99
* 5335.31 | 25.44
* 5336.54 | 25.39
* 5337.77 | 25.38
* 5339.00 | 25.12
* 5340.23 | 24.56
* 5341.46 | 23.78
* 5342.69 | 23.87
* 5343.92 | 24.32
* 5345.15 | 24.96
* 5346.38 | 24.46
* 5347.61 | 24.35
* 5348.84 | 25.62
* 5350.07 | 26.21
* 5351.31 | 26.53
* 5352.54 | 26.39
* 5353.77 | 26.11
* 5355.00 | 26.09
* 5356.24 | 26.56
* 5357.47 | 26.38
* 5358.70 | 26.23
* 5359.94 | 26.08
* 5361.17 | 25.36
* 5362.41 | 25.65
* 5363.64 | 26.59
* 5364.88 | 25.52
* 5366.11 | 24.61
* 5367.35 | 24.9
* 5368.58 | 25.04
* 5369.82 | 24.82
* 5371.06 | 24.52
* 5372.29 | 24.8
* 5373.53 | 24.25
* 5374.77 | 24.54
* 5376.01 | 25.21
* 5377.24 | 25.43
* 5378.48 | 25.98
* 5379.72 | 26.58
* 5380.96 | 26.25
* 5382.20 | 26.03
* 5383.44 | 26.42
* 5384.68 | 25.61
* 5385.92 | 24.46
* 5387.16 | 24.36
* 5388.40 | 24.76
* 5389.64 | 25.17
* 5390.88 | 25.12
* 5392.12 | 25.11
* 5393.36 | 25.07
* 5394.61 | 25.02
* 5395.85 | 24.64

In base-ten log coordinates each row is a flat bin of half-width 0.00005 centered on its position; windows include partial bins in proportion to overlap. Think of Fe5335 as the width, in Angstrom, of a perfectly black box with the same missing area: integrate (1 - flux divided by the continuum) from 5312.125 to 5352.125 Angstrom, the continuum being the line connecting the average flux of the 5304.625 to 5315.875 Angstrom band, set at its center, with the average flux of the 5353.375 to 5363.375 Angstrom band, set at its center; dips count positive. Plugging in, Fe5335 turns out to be 2.1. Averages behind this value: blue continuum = 26.1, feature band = 24.7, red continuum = 26.1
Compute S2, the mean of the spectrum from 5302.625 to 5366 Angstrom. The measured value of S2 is 25.2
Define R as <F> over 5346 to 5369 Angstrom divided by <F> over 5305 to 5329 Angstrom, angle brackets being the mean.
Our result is 1.02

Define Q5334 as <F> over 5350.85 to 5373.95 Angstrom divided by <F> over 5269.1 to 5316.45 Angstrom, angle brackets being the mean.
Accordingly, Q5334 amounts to 1.03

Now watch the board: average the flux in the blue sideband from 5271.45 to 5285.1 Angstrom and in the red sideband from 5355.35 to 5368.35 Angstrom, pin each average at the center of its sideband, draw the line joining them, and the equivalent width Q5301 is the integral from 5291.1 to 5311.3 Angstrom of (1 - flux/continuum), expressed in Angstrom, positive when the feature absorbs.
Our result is -0.65 Angstrom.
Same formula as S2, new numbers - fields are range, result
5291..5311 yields 25.3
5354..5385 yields 25.6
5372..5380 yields 25.2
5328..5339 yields 24.5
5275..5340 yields 25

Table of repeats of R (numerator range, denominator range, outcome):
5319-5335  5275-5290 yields 0.96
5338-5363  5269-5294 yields 1.04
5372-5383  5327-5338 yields 1.05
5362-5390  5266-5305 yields 1.05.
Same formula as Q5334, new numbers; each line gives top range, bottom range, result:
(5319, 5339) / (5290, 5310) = 0.96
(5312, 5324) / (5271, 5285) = 1.05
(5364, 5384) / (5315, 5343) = 1.03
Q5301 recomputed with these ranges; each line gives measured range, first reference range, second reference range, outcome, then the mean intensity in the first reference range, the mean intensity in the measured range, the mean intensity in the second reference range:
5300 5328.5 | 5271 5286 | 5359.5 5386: -0.6 Angstrom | 24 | 25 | 25.4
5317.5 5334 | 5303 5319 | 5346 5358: 1.2 Angstrom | 25.9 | 24.1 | 25.9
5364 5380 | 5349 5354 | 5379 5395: 0.4 Angstrom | 26.3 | 25.1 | 25.4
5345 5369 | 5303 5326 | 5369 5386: -0.3 Angstrom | 25.4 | 25.7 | 25.4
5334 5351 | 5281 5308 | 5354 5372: 0.4 Angstrom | 25.4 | 24.9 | 25.6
